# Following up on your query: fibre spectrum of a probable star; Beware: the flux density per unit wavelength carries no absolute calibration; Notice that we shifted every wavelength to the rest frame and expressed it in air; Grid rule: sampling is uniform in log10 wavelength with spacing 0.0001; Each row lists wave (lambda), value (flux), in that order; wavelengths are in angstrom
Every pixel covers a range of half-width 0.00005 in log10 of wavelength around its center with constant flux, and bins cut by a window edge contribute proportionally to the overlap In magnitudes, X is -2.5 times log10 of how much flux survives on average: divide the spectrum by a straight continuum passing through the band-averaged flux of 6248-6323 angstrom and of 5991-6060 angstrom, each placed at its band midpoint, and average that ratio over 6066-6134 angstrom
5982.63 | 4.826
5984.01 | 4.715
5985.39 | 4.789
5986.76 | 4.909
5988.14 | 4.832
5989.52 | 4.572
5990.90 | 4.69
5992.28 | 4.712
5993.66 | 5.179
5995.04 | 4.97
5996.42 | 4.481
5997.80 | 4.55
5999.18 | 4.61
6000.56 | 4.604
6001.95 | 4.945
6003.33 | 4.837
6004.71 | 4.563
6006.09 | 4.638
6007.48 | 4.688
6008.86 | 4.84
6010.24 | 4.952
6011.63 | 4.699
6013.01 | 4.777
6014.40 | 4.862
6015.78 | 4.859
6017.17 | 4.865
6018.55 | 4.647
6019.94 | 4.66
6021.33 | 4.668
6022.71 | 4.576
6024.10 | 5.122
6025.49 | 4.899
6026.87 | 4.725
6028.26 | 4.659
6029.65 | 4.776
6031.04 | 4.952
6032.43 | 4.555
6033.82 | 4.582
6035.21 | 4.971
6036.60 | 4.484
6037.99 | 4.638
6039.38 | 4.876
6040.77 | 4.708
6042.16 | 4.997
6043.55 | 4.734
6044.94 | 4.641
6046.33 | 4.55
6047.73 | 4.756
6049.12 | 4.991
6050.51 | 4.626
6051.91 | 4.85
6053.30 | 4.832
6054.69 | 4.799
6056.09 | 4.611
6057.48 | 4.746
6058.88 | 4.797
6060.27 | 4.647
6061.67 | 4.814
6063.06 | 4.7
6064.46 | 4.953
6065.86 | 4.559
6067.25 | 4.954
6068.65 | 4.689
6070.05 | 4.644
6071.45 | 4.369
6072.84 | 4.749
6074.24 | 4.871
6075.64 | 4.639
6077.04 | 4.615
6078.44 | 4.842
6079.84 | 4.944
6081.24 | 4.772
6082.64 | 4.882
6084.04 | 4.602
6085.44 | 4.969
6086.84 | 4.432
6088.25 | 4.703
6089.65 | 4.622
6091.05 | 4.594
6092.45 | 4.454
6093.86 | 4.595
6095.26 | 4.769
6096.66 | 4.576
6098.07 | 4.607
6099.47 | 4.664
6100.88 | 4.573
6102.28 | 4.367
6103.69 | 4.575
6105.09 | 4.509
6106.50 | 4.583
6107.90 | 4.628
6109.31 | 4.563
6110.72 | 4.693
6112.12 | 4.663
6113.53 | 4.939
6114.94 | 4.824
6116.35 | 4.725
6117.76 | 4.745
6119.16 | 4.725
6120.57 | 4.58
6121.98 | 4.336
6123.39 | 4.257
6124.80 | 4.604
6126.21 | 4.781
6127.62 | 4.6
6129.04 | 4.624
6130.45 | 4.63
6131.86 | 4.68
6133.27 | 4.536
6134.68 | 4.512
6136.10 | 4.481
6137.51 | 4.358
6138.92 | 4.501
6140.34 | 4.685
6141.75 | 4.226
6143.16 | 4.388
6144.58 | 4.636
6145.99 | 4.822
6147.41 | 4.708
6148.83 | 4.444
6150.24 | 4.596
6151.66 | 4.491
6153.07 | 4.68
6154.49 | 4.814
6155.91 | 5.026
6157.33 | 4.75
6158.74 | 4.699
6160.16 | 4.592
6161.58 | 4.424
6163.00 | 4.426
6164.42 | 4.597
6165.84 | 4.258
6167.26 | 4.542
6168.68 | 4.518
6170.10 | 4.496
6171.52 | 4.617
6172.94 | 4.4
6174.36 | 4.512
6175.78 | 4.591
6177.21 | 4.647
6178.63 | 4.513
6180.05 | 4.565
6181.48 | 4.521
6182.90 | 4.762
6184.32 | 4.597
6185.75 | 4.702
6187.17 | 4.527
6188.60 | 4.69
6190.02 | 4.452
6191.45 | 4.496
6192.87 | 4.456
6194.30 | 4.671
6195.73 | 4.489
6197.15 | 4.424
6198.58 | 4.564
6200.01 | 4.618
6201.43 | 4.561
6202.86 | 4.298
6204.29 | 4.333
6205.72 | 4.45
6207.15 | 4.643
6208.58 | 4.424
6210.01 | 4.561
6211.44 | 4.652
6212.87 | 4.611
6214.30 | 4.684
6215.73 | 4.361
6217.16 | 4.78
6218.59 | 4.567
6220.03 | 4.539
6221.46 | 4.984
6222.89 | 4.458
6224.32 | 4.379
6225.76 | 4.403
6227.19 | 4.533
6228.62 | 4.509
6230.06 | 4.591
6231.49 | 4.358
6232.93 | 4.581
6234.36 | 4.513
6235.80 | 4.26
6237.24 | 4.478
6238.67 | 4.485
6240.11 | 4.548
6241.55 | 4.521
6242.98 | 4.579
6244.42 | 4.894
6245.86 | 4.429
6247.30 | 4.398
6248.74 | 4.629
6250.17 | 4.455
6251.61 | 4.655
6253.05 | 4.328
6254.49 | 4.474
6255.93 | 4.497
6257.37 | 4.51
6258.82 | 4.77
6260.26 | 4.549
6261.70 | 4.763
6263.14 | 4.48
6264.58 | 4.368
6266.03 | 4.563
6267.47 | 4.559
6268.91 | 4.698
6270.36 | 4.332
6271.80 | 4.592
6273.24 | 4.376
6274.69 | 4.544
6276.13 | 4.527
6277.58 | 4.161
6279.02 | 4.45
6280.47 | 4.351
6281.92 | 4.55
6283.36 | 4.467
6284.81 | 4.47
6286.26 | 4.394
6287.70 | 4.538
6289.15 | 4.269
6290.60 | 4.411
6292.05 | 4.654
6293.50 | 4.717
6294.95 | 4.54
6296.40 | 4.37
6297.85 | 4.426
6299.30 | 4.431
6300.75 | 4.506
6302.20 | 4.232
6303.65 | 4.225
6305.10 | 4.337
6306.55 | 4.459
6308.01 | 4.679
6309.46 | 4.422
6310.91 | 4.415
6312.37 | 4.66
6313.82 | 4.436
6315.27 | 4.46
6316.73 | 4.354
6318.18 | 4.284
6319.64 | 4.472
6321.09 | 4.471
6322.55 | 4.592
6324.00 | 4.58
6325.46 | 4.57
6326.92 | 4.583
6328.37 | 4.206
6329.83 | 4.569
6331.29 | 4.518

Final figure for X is 0.01 mag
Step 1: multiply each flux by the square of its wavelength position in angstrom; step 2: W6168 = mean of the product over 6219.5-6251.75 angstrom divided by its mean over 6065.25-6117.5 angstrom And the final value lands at 1.02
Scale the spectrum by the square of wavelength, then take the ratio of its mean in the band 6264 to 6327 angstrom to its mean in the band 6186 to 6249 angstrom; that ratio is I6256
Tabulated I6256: 1.0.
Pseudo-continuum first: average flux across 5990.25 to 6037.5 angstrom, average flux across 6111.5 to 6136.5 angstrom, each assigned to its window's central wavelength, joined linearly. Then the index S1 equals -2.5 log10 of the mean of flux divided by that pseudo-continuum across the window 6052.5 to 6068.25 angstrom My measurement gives -0.015 mag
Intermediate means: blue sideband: 4.75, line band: 4.77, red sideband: 4.62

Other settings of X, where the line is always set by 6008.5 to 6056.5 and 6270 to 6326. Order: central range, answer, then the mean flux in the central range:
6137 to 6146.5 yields 0.03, 4.52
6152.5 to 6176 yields 0.01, 4.58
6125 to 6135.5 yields 0.01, 4.62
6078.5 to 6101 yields 0.00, 4.68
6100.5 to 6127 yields 0.01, 4.62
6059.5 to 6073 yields 0.00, 4.71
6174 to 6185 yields 0.00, 4.59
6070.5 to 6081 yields 0.00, 4.72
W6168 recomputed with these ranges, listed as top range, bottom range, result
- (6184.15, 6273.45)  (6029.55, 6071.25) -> 1.01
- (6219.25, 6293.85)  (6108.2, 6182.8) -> 1.02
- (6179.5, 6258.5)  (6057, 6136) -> 1.01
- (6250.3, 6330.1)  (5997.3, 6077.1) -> 1.03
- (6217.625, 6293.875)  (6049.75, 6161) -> 1.02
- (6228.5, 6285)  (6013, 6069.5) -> 1.02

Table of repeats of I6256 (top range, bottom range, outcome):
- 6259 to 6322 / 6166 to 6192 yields 1.02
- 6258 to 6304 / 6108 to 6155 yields 1.02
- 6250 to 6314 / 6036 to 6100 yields 1.02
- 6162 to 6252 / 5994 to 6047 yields 1.02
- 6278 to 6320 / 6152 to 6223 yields 1.01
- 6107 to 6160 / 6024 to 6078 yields 1.00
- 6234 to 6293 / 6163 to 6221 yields 1.01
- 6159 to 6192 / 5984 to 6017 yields 1.01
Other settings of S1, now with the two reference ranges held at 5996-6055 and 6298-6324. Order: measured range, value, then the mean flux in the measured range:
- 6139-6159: -0.005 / 4.64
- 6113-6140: 0.009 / 4.6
